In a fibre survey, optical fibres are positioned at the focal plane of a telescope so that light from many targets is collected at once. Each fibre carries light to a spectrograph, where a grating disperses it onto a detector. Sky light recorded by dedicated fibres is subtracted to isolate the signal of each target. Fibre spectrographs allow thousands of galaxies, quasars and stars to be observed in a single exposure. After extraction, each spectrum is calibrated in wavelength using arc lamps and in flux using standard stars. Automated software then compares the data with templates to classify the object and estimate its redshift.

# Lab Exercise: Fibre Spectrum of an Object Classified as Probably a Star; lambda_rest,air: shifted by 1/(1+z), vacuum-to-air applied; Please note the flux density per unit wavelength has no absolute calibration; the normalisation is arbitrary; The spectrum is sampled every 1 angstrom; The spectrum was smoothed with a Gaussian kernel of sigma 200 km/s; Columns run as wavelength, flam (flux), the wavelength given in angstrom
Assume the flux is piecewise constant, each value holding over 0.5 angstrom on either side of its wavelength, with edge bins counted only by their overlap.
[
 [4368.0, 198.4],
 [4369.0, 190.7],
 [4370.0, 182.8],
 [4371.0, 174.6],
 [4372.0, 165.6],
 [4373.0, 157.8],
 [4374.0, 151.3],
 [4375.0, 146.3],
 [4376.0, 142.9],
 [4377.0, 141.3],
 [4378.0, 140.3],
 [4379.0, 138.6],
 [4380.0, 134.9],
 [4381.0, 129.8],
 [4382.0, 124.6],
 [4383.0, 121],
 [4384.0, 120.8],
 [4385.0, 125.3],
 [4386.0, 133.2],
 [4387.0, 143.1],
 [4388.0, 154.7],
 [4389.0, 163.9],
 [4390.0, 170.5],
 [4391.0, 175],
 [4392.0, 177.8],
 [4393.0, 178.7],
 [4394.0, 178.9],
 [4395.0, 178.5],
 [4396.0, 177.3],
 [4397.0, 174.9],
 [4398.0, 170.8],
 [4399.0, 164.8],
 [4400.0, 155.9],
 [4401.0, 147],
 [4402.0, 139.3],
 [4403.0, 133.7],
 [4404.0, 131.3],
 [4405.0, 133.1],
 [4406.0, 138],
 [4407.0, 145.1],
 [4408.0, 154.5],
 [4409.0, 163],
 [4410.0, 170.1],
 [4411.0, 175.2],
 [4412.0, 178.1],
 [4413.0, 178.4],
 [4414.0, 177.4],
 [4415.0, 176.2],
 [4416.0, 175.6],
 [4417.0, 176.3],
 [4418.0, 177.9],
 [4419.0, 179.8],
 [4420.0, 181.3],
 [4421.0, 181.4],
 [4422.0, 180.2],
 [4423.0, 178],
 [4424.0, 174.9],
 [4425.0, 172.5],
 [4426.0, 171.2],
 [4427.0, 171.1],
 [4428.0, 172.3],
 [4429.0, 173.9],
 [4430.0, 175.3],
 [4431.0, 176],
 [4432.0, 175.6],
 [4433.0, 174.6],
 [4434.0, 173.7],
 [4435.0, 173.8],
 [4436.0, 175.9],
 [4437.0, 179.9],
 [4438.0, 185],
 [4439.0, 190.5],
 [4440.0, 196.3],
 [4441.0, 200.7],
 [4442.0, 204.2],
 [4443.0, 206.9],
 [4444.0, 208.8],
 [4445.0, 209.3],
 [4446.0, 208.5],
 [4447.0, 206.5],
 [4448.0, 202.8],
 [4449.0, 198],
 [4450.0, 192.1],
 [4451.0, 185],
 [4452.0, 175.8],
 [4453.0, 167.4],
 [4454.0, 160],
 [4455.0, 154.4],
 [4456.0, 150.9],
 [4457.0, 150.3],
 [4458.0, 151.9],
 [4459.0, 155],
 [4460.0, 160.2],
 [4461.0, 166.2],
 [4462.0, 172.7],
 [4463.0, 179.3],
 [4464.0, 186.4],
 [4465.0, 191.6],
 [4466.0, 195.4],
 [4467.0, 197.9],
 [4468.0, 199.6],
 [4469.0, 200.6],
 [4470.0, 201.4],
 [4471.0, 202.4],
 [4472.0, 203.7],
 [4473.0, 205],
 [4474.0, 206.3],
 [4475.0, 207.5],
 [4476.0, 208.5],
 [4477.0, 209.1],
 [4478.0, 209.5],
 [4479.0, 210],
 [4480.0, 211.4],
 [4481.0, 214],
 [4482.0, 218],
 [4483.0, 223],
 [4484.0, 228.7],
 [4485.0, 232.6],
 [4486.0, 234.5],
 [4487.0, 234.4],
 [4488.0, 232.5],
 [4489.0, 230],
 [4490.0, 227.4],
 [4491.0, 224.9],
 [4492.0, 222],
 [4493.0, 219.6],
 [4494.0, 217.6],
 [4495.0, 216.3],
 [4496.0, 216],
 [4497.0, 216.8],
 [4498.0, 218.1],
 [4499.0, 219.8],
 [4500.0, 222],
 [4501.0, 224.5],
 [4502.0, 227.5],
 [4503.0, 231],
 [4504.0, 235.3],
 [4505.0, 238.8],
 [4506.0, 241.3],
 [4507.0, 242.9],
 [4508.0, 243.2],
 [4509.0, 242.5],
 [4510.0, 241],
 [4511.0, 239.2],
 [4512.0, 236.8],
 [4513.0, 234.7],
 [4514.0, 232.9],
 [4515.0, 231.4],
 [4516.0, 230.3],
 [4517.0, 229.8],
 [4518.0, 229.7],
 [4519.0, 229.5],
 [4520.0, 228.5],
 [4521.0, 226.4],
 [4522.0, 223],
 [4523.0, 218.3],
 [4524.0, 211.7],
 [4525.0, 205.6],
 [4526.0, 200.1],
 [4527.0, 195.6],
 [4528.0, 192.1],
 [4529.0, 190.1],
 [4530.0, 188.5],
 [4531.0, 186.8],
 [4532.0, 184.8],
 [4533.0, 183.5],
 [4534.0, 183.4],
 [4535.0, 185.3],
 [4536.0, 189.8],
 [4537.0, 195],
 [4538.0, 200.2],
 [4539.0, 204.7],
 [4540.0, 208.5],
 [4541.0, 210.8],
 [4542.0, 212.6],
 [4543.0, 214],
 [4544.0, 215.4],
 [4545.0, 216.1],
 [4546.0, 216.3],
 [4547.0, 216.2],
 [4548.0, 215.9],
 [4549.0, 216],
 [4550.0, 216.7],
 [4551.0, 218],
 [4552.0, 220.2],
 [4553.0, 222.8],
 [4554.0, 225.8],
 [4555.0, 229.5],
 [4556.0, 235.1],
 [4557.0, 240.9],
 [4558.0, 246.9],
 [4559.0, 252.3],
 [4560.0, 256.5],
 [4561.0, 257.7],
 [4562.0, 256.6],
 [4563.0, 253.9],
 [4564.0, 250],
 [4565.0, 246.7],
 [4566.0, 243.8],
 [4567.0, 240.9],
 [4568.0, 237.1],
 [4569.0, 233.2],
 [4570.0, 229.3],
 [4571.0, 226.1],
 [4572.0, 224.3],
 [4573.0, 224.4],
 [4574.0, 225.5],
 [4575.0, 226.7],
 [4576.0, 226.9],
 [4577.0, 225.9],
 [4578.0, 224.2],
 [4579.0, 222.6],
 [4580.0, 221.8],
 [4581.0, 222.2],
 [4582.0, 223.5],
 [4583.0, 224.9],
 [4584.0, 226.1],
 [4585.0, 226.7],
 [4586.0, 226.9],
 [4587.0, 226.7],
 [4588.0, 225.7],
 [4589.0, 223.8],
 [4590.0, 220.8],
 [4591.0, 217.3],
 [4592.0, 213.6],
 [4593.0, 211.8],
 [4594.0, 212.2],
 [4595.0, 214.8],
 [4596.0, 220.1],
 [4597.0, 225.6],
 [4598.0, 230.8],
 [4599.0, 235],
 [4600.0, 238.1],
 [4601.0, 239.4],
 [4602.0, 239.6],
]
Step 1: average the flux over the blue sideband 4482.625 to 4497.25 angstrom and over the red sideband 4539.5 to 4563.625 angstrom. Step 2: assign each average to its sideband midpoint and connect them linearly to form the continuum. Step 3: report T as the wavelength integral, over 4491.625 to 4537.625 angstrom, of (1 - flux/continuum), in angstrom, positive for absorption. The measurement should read 1.8 angstrom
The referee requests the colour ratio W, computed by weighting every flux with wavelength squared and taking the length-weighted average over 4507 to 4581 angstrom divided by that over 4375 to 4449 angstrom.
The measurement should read 1.40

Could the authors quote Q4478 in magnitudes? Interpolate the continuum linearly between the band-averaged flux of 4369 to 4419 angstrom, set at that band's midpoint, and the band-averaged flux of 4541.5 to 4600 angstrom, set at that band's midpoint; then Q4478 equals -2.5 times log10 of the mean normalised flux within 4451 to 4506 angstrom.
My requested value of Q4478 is -0.07 mag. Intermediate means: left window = 157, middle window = 204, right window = 228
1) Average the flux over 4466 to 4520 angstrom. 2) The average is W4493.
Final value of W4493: 223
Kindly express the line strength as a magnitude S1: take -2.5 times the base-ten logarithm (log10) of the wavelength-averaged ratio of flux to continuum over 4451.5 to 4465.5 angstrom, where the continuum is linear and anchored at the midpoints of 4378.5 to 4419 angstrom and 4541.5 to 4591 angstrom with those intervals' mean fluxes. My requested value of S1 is 0.10 mag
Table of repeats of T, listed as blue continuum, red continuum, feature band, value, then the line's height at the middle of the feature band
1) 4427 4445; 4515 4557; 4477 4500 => -2.63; 199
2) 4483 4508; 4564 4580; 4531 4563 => 1.68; 230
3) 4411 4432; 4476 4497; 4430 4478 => 2.78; 199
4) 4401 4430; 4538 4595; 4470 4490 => -2.57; 192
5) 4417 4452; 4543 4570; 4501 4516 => -1.53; 215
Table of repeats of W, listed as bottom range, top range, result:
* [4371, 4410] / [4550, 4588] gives 1.67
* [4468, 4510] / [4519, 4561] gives 0.98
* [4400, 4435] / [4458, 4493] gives 1.26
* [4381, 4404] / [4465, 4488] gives 1.43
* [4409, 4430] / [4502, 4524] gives 1.38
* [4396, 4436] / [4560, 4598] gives 1.47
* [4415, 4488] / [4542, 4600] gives 1.27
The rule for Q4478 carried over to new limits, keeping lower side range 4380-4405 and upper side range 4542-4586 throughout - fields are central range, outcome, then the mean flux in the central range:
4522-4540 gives 0.10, 196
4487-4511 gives -0.14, 229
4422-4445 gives -0.07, 183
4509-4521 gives -0.13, 233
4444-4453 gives -0.11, 196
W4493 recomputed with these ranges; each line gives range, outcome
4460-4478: 195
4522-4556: 206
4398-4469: 175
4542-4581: 231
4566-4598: 225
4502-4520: 235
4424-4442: 179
